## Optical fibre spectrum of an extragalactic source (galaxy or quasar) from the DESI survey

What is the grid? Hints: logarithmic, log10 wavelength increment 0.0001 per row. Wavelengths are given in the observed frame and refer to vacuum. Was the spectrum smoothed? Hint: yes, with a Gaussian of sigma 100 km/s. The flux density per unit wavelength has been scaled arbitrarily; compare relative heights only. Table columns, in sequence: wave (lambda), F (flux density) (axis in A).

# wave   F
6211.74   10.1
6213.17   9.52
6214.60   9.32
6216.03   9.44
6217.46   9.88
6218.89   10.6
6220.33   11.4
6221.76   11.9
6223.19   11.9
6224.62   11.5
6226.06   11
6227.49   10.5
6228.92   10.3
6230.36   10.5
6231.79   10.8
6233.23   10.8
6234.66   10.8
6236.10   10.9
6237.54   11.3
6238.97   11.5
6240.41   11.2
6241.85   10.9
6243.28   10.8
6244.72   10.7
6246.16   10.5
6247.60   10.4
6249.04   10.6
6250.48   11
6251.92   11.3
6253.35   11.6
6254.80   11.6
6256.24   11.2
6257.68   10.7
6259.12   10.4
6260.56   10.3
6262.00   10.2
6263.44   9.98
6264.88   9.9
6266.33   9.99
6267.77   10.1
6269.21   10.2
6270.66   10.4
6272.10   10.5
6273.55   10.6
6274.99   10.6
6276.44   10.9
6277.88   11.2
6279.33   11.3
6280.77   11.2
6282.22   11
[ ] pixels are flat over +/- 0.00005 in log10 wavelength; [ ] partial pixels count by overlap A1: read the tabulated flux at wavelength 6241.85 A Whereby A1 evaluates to 10.9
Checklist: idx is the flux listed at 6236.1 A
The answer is 10.9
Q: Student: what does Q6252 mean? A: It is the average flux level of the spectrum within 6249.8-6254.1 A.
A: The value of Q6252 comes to 11.3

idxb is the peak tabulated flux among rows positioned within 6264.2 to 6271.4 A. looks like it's 10.4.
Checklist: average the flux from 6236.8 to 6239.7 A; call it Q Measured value 11.4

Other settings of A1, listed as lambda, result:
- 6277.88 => 11.2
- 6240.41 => 11.2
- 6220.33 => 11.4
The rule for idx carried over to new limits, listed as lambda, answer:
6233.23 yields 10.8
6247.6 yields 10.4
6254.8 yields 11.6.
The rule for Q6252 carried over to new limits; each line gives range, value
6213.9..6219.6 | 9.82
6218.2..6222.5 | 11.3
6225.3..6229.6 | 10.6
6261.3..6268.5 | 10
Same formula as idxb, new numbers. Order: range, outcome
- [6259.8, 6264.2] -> 10.3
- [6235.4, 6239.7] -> 11.5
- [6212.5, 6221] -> 11.4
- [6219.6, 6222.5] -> 11.9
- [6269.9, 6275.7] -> 10.6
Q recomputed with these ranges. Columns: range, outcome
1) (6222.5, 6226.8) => 11.5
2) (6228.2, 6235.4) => 10.6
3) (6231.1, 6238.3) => 10.9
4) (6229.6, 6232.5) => 10.6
